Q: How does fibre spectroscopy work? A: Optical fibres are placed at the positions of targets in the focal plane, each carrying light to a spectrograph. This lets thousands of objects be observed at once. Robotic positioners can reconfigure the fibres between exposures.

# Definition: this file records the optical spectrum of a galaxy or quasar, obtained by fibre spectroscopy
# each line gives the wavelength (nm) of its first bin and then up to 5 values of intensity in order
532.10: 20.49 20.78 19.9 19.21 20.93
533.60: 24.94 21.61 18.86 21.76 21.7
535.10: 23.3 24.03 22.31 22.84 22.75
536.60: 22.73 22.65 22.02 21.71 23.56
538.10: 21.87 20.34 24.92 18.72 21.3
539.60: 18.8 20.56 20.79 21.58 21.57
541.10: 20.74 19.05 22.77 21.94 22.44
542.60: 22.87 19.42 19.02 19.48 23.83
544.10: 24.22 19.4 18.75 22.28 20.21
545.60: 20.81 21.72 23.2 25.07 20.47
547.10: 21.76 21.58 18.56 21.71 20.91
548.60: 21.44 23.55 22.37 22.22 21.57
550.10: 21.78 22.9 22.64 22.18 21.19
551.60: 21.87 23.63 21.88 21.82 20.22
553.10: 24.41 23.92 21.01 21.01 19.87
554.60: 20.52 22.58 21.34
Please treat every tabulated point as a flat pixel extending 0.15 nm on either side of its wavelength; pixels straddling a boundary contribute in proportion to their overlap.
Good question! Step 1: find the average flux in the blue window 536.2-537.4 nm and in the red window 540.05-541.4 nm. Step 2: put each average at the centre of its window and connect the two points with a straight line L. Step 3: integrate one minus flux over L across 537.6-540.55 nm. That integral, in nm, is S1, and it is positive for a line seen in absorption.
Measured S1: 0.05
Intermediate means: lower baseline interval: 22.5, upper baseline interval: 20.9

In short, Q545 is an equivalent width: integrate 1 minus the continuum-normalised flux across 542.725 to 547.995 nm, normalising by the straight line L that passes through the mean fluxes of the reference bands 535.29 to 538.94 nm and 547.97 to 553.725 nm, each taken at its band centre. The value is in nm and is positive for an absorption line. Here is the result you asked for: 0.27 nm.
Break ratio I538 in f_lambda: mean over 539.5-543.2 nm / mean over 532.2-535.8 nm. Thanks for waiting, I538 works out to 0.97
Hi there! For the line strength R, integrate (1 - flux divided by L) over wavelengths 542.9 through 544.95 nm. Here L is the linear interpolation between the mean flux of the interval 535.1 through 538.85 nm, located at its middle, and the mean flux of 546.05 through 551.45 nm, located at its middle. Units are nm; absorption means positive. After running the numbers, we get 0.14 nm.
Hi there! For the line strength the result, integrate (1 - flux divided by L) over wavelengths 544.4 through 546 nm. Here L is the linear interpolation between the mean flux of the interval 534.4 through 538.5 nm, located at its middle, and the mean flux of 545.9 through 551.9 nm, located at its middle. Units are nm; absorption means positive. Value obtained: 0.11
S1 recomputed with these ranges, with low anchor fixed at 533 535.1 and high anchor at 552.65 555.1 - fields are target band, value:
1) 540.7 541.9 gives 0.03 nm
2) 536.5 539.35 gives -0.05 nm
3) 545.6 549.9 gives -0.04 nm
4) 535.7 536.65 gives -0.05 nm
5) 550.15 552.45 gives -0.06 nm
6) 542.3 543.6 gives 0.07 nm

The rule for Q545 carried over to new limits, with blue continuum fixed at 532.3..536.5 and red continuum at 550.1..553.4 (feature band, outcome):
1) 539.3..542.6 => 0.132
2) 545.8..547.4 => -0.015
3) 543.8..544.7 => 0.019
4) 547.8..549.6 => 0.025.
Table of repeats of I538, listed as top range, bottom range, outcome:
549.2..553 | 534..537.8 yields 0.99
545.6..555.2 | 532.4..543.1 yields 1.01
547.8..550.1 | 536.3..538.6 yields 0.98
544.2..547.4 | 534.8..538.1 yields 0.94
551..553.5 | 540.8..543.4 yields 1.06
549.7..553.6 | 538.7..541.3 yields 1.08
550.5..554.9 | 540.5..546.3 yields 1.03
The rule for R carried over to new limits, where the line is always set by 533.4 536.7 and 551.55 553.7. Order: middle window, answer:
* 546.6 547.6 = 0.05 nm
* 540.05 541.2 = 0.06 nm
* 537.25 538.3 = 0.01 nm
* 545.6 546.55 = -0.01 nm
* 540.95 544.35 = 0.16 nm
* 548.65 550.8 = 0.01 nm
